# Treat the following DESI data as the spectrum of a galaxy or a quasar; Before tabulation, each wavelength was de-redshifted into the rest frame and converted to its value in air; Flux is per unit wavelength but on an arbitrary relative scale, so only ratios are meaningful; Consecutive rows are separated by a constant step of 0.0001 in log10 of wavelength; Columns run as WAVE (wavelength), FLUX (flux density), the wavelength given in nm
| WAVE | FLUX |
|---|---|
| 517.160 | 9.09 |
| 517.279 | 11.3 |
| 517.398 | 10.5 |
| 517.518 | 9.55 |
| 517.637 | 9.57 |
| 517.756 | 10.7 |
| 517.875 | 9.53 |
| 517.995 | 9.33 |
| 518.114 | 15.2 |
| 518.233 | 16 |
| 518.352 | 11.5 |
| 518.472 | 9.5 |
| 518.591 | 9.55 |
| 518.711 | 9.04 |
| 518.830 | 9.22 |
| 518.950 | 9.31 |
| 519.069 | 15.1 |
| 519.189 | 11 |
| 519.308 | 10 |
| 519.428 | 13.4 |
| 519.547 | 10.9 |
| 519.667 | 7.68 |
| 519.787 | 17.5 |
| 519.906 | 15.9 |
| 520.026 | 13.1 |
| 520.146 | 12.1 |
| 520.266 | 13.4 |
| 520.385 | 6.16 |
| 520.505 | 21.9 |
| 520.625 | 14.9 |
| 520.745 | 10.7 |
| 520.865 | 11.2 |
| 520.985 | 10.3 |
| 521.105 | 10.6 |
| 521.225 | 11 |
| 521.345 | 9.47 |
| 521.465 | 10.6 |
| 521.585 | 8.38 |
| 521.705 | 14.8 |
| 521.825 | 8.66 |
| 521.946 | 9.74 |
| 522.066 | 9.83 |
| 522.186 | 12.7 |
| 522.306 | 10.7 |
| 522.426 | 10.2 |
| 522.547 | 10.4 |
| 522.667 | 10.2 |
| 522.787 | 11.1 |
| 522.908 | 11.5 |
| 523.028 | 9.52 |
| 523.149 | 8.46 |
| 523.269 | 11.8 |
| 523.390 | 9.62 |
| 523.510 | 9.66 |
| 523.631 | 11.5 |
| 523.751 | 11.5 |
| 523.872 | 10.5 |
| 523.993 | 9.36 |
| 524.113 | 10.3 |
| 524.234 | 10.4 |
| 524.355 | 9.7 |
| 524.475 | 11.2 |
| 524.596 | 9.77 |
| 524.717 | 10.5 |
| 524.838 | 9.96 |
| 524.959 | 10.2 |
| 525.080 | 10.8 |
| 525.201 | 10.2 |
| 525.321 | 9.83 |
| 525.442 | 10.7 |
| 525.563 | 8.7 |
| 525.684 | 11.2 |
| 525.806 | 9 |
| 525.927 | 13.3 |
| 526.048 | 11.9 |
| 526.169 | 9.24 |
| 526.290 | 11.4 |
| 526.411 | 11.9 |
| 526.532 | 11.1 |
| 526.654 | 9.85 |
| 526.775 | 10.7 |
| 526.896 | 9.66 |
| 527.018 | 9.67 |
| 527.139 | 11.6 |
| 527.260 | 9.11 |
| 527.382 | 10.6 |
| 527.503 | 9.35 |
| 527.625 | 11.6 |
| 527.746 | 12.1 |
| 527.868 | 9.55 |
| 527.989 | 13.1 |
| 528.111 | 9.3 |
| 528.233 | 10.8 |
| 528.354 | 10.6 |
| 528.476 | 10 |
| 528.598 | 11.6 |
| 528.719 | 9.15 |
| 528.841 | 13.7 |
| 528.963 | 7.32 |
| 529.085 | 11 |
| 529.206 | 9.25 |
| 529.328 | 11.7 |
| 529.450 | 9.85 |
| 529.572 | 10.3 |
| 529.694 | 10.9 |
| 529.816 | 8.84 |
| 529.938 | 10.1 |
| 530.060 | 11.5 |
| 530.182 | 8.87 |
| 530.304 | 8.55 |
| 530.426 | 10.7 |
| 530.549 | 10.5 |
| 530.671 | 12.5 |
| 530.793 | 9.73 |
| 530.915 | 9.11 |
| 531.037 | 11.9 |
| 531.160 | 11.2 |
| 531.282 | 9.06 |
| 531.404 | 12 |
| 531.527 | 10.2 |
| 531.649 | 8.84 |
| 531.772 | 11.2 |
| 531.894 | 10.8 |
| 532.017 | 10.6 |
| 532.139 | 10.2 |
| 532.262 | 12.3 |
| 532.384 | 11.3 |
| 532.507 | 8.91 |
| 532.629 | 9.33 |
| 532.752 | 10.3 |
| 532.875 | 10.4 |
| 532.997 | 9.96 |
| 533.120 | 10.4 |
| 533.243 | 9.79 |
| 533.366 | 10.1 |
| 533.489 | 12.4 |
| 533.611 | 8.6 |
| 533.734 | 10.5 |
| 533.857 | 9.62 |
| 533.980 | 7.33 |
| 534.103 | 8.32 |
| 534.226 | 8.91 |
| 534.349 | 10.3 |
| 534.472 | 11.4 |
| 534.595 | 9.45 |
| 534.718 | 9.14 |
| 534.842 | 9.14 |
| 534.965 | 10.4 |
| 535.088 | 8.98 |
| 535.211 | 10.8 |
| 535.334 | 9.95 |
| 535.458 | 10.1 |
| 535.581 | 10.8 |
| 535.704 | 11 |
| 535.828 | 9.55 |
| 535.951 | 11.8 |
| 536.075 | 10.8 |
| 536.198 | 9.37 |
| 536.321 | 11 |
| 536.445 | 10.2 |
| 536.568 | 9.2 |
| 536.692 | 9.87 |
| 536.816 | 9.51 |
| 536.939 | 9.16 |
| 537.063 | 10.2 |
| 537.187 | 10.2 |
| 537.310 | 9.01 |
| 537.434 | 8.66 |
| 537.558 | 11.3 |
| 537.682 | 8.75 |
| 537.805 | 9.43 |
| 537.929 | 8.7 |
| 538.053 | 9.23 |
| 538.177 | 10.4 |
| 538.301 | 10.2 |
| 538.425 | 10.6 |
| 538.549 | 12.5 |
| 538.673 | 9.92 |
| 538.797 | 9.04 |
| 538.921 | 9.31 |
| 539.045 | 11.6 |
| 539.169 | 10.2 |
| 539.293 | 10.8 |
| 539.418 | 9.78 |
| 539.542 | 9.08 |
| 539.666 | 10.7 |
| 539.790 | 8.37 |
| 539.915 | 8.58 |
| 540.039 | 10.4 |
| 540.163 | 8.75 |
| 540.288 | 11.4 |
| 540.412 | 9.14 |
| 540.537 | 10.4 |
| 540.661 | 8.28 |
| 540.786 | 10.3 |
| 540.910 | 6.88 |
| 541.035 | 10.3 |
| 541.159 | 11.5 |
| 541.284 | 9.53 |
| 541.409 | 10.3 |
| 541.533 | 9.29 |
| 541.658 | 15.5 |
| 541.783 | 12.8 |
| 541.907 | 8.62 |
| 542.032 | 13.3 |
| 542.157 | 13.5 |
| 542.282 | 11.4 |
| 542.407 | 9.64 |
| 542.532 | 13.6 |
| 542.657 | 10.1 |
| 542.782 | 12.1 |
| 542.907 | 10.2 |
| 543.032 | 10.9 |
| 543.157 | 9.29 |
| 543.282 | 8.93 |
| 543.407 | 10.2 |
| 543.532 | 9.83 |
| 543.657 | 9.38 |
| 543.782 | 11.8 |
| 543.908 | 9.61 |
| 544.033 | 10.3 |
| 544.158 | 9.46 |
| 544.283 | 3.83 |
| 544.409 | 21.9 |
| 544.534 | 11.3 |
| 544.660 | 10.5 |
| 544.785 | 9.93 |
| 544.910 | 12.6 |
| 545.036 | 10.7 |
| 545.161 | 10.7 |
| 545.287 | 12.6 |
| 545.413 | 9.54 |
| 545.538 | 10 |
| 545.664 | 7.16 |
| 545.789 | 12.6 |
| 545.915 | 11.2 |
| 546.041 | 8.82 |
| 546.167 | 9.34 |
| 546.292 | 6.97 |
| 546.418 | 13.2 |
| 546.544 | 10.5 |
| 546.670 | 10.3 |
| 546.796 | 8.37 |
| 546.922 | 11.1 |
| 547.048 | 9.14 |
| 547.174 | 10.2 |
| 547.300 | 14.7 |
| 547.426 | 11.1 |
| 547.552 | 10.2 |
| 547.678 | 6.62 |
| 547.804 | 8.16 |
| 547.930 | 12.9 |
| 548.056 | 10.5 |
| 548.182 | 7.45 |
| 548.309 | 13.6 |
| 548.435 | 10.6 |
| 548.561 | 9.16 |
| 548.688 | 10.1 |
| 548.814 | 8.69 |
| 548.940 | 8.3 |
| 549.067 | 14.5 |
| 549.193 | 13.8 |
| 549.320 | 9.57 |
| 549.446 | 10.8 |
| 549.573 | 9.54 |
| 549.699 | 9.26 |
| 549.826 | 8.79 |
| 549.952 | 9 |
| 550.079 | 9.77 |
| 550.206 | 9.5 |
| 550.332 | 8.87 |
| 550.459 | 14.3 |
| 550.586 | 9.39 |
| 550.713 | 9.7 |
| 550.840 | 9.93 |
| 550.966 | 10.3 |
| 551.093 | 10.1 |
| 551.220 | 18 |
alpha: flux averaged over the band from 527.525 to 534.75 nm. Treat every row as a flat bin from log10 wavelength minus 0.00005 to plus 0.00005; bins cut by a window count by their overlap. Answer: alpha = 10.3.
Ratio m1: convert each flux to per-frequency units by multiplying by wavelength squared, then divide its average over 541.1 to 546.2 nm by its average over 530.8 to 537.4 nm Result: 1.11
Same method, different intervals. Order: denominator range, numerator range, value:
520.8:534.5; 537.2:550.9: 1.06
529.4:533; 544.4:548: 1.08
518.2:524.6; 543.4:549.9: 1.03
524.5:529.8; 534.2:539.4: 0.99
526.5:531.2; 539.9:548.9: 1.06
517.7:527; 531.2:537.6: 0.96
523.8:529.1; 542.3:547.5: 1.08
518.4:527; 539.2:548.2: 1.03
